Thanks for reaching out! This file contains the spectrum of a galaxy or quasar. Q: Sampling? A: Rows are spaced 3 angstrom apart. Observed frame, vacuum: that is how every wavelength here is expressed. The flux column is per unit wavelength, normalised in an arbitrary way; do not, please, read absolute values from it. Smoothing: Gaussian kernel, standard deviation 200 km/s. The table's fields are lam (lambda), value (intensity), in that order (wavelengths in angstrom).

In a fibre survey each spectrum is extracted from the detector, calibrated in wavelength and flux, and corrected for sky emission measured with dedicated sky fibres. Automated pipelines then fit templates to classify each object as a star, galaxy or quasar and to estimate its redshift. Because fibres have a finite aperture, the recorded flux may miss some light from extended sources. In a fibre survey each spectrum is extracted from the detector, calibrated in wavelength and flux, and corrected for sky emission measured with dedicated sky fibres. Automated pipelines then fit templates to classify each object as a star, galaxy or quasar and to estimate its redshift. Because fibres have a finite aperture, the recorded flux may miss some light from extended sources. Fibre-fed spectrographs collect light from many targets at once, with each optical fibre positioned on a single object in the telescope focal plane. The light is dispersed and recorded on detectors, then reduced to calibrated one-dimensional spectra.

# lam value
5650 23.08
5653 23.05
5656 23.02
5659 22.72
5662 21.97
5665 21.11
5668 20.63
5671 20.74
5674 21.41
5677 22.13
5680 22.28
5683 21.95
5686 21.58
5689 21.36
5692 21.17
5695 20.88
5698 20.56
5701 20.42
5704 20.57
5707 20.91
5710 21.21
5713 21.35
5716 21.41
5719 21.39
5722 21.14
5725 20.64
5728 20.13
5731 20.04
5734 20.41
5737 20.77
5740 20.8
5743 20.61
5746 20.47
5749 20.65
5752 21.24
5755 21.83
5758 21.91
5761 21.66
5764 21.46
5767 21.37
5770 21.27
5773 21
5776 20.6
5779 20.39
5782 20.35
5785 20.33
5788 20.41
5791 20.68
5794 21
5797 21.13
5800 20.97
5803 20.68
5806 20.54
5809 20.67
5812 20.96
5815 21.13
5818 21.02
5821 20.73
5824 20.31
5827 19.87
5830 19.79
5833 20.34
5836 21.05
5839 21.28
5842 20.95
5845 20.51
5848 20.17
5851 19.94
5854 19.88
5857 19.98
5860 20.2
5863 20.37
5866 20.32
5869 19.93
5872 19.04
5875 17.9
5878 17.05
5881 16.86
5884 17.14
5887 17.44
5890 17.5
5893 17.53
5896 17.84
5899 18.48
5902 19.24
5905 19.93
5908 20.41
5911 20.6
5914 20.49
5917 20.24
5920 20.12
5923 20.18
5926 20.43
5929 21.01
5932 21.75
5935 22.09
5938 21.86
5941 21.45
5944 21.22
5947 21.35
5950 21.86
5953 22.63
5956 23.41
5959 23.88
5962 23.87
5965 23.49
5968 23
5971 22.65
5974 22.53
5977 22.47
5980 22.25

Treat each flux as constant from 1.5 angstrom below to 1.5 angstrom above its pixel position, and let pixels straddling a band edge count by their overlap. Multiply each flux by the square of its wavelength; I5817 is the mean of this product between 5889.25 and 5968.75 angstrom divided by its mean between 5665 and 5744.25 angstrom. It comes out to 1.08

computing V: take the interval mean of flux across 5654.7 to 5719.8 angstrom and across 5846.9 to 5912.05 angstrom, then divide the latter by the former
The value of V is 0.9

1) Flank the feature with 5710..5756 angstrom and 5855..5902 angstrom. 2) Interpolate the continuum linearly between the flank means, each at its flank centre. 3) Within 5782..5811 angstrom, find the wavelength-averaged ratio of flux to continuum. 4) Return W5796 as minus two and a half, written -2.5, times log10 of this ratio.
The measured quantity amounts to -0.046 mag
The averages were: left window 20.9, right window 18.5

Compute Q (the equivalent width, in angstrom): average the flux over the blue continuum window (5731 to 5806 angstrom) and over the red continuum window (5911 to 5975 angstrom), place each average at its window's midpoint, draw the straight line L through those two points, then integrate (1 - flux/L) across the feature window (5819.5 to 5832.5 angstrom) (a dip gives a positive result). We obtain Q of 0.6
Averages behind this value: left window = 20.9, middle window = 20.2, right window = 21.8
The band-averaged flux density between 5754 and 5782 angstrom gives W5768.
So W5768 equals 21.2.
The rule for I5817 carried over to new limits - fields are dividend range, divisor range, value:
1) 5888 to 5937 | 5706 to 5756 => 1.01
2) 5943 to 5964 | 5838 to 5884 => 1.20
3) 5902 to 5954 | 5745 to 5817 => 1.05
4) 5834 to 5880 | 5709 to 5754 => 1.00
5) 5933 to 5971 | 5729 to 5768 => 1.15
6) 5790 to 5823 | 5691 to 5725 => 1.03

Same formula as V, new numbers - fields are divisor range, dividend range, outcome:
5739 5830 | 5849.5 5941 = 0.94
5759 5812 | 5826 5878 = 0.96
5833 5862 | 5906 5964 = 1.05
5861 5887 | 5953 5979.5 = 1.25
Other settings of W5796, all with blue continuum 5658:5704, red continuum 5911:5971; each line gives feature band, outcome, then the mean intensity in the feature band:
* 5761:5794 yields 0.035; 20.8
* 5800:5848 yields 0.049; 20.6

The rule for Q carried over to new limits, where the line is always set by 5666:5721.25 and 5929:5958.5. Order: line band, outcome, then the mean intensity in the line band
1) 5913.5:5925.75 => 0.9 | 20.3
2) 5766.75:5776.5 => 0.2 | 21.1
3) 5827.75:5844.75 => 0.8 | 20.6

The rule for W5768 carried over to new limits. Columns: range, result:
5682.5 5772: 21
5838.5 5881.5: 19.7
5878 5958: 20.1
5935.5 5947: 21.5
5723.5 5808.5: 20.8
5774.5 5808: 20.6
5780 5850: 20.6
